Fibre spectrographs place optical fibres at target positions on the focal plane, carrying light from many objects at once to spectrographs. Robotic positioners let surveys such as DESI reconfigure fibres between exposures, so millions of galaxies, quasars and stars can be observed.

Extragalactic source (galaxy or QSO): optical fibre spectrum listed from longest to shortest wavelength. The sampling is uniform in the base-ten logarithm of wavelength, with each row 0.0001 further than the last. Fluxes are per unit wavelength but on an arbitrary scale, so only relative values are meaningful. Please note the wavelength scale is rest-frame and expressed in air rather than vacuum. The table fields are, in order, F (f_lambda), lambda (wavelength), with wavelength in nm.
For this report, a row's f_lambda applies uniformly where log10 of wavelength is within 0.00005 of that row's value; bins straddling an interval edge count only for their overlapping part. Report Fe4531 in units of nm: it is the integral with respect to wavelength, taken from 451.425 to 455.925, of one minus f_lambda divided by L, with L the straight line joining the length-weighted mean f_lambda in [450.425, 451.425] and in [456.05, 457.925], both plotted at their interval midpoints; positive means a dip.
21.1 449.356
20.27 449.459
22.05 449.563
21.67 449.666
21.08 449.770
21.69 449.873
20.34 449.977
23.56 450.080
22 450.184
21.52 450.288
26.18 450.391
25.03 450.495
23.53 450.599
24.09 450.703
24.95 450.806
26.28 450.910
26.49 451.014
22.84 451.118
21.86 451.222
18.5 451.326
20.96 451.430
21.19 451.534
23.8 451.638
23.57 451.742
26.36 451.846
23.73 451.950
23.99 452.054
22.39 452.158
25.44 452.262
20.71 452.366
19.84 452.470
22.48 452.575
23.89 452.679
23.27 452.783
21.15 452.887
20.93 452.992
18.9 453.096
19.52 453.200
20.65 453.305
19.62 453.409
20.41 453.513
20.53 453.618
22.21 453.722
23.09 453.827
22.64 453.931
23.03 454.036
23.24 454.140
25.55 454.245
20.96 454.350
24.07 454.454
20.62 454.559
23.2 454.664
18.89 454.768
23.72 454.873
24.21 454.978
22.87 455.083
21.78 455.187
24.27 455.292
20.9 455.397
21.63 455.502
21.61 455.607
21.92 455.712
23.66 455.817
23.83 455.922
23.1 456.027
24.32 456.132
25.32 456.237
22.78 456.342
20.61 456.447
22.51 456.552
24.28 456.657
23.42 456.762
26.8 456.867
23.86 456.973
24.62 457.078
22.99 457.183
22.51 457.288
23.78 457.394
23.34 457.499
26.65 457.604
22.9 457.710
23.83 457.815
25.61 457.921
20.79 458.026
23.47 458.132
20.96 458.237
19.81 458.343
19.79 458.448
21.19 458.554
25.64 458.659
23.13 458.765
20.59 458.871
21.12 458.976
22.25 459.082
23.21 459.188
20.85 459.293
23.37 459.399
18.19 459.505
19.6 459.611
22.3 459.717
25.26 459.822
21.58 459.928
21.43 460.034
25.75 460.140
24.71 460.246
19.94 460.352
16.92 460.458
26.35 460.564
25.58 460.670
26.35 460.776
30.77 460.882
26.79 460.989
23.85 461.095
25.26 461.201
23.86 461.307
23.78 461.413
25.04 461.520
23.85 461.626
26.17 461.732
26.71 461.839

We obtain 0.270 nm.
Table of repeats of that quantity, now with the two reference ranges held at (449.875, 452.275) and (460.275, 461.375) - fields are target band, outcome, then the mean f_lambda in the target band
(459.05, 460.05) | 0.11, 21.8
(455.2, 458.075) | 0.08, 23.4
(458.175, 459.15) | 0.11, 21.7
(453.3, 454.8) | 0.11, 22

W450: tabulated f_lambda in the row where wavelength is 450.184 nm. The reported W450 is 22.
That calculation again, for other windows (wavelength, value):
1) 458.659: 25.64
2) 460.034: 21.43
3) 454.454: 24.07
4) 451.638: 23.8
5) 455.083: 22.87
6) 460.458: 16.92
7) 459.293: 20.85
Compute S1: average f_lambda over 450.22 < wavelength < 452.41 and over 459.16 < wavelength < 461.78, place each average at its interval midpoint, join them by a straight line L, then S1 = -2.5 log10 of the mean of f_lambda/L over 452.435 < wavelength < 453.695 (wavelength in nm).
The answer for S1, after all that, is 0.12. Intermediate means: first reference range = 23.5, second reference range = 23.6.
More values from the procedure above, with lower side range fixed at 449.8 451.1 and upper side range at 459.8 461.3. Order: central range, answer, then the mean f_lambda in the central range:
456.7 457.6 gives 0.00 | 24.1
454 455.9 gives 0.07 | 22.6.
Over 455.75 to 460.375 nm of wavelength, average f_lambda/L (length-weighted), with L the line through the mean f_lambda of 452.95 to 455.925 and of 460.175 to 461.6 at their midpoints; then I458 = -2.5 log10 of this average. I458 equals 0.02 mag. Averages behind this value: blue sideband 22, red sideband 24.6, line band 22.9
